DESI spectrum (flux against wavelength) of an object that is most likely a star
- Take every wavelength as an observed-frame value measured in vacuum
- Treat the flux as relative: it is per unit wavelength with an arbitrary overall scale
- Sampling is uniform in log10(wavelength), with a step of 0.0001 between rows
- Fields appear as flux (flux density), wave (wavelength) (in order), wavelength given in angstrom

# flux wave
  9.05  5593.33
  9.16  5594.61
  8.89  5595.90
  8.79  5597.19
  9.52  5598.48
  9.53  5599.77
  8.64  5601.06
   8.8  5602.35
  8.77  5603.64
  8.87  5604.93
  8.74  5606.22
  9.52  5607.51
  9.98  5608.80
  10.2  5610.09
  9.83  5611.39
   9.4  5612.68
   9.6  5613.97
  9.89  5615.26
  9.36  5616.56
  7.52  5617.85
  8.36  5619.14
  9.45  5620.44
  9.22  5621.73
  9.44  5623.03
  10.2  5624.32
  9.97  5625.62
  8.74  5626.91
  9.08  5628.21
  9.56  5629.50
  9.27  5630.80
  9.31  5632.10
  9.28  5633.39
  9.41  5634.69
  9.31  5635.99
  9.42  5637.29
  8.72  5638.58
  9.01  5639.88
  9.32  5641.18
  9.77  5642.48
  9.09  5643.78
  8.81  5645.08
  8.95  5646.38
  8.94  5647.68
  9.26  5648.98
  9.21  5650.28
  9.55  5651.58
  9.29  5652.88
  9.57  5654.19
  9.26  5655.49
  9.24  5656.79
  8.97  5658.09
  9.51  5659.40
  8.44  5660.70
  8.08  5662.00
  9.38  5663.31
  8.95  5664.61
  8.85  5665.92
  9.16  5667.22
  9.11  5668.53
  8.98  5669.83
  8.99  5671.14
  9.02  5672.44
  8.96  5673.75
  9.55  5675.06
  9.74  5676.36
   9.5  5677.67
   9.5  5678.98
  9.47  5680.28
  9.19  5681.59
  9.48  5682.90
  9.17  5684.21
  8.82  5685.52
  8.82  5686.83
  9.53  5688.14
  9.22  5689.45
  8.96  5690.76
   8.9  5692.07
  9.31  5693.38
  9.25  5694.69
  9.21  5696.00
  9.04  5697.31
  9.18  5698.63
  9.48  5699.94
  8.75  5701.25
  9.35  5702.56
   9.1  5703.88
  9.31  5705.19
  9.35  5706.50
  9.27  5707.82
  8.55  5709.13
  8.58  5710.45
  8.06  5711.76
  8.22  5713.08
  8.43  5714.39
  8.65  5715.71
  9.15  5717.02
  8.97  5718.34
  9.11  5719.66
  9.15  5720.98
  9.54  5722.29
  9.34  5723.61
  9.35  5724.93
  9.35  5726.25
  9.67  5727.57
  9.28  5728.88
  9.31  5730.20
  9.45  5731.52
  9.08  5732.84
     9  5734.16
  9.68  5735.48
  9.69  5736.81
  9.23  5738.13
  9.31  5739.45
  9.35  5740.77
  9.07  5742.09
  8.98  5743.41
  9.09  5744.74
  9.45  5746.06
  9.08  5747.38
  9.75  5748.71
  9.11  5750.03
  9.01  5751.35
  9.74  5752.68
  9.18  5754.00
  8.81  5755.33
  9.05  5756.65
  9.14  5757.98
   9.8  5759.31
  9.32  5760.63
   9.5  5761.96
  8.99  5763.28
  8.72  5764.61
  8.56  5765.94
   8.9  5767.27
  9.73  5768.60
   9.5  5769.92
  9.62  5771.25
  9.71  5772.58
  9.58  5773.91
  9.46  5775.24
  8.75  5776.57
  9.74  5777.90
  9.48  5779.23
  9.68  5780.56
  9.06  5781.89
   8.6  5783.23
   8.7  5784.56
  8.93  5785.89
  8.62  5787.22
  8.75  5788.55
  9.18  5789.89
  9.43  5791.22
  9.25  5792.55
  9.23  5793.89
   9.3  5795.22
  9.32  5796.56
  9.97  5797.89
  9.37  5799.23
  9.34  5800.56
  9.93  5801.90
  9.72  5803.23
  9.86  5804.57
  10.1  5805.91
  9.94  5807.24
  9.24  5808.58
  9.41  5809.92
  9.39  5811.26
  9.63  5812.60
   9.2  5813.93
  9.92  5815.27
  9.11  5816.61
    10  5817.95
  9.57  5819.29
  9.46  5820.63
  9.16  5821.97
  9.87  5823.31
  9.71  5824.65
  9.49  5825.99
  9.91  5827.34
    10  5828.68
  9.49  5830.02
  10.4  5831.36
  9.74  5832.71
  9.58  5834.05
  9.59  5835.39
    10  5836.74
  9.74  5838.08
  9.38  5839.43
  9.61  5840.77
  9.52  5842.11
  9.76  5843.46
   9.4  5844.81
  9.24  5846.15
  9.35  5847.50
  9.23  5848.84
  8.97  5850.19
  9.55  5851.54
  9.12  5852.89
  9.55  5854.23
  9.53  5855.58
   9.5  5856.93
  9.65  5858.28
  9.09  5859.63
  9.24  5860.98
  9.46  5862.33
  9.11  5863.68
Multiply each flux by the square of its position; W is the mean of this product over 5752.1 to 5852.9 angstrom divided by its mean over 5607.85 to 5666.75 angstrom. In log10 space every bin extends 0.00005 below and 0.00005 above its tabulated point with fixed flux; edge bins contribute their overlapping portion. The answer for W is 1.1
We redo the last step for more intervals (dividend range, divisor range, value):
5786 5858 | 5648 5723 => 1.10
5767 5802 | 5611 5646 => 1.06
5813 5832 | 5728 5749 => 1.07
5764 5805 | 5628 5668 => 1.06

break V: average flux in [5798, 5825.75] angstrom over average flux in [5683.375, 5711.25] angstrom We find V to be 1.06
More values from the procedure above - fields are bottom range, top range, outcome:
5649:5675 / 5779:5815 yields 1.03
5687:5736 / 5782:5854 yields 1.04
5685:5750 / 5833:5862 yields 1.04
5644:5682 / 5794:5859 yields 1.05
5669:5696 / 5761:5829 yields 1.02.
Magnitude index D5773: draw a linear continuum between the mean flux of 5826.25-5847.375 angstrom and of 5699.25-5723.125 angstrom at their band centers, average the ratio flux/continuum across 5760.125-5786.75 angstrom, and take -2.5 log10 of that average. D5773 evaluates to 0.01 mag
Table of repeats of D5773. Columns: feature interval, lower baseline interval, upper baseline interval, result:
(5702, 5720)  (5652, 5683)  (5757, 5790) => 0.039 mag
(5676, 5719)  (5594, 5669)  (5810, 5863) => 0.028 mag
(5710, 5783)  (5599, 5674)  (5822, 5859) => 0.023 mag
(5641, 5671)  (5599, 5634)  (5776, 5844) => 0.025 mag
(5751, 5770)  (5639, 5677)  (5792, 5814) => 0.028 mag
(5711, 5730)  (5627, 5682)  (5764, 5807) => 0.027 mag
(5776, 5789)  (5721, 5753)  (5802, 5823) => 0.052 mag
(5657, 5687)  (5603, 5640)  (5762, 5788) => 0.016 mag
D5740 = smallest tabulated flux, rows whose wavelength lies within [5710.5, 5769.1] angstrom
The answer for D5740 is 8.06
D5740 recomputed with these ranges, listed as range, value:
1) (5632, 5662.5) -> 8.08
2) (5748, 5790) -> 8.56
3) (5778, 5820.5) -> 8.6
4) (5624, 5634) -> 8.74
